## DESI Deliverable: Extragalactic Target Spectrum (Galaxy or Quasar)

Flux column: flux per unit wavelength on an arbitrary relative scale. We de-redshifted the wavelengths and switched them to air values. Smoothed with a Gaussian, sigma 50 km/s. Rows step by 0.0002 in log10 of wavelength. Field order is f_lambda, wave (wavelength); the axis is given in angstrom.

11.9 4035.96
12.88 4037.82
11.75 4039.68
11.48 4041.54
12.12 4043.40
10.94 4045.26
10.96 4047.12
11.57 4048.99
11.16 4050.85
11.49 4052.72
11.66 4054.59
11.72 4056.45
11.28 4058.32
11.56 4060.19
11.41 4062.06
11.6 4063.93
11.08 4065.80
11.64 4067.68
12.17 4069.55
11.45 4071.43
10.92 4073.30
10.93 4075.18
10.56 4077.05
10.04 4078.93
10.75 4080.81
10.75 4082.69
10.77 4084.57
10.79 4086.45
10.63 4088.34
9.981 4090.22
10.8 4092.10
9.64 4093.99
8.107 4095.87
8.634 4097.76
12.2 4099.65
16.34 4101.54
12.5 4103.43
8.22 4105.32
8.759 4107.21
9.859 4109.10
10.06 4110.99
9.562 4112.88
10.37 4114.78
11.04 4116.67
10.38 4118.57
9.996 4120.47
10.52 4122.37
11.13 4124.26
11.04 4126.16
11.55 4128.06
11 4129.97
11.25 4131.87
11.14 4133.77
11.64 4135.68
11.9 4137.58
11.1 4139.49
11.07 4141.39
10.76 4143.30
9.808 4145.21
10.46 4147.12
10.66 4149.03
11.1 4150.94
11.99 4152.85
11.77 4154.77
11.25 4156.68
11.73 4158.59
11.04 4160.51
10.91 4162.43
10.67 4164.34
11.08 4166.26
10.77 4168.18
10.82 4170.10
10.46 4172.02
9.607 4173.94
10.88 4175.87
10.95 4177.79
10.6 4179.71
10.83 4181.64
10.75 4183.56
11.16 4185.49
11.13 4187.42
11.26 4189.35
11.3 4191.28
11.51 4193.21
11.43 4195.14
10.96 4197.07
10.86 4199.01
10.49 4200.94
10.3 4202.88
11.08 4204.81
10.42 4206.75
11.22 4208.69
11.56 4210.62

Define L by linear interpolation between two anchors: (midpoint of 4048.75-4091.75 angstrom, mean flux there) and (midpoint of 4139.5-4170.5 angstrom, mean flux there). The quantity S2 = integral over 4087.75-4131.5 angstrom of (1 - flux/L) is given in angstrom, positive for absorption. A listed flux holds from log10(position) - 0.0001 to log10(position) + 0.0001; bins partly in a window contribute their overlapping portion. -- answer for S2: 2.0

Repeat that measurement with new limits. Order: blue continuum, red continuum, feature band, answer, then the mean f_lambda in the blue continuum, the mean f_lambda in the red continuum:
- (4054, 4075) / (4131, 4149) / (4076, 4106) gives 1.6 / 11.5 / 11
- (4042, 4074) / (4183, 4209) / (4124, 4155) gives 0.2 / 11.5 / 11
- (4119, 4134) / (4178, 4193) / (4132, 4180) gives 0.0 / 10.9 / 11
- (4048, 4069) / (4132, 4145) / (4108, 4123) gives 1.4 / 11.5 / 11.2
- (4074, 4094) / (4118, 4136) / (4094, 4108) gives 0.1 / 10.6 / 11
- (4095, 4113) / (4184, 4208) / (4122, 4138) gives -0.9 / 10.5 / 11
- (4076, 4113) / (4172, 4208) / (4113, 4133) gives -0.4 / 10.5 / 10.9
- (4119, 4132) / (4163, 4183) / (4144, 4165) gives -0.5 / 10.9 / 10.7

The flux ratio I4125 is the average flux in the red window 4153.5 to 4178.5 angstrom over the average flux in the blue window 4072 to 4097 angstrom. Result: 1.1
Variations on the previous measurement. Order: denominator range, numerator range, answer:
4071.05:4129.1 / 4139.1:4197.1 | 1.04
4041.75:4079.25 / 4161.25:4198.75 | 0.96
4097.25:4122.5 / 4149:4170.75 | 1.05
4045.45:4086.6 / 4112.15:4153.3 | 0.97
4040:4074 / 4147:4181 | 0.95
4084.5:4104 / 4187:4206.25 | 1.01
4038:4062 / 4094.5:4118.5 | 0.91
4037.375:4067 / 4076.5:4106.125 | 0.93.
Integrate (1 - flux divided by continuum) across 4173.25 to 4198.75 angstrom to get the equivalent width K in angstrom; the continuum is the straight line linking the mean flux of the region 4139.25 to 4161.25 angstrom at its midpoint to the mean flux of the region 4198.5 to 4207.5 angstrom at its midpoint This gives -0.5 angstrom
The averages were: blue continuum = 11.1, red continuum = 10.6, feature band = 11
